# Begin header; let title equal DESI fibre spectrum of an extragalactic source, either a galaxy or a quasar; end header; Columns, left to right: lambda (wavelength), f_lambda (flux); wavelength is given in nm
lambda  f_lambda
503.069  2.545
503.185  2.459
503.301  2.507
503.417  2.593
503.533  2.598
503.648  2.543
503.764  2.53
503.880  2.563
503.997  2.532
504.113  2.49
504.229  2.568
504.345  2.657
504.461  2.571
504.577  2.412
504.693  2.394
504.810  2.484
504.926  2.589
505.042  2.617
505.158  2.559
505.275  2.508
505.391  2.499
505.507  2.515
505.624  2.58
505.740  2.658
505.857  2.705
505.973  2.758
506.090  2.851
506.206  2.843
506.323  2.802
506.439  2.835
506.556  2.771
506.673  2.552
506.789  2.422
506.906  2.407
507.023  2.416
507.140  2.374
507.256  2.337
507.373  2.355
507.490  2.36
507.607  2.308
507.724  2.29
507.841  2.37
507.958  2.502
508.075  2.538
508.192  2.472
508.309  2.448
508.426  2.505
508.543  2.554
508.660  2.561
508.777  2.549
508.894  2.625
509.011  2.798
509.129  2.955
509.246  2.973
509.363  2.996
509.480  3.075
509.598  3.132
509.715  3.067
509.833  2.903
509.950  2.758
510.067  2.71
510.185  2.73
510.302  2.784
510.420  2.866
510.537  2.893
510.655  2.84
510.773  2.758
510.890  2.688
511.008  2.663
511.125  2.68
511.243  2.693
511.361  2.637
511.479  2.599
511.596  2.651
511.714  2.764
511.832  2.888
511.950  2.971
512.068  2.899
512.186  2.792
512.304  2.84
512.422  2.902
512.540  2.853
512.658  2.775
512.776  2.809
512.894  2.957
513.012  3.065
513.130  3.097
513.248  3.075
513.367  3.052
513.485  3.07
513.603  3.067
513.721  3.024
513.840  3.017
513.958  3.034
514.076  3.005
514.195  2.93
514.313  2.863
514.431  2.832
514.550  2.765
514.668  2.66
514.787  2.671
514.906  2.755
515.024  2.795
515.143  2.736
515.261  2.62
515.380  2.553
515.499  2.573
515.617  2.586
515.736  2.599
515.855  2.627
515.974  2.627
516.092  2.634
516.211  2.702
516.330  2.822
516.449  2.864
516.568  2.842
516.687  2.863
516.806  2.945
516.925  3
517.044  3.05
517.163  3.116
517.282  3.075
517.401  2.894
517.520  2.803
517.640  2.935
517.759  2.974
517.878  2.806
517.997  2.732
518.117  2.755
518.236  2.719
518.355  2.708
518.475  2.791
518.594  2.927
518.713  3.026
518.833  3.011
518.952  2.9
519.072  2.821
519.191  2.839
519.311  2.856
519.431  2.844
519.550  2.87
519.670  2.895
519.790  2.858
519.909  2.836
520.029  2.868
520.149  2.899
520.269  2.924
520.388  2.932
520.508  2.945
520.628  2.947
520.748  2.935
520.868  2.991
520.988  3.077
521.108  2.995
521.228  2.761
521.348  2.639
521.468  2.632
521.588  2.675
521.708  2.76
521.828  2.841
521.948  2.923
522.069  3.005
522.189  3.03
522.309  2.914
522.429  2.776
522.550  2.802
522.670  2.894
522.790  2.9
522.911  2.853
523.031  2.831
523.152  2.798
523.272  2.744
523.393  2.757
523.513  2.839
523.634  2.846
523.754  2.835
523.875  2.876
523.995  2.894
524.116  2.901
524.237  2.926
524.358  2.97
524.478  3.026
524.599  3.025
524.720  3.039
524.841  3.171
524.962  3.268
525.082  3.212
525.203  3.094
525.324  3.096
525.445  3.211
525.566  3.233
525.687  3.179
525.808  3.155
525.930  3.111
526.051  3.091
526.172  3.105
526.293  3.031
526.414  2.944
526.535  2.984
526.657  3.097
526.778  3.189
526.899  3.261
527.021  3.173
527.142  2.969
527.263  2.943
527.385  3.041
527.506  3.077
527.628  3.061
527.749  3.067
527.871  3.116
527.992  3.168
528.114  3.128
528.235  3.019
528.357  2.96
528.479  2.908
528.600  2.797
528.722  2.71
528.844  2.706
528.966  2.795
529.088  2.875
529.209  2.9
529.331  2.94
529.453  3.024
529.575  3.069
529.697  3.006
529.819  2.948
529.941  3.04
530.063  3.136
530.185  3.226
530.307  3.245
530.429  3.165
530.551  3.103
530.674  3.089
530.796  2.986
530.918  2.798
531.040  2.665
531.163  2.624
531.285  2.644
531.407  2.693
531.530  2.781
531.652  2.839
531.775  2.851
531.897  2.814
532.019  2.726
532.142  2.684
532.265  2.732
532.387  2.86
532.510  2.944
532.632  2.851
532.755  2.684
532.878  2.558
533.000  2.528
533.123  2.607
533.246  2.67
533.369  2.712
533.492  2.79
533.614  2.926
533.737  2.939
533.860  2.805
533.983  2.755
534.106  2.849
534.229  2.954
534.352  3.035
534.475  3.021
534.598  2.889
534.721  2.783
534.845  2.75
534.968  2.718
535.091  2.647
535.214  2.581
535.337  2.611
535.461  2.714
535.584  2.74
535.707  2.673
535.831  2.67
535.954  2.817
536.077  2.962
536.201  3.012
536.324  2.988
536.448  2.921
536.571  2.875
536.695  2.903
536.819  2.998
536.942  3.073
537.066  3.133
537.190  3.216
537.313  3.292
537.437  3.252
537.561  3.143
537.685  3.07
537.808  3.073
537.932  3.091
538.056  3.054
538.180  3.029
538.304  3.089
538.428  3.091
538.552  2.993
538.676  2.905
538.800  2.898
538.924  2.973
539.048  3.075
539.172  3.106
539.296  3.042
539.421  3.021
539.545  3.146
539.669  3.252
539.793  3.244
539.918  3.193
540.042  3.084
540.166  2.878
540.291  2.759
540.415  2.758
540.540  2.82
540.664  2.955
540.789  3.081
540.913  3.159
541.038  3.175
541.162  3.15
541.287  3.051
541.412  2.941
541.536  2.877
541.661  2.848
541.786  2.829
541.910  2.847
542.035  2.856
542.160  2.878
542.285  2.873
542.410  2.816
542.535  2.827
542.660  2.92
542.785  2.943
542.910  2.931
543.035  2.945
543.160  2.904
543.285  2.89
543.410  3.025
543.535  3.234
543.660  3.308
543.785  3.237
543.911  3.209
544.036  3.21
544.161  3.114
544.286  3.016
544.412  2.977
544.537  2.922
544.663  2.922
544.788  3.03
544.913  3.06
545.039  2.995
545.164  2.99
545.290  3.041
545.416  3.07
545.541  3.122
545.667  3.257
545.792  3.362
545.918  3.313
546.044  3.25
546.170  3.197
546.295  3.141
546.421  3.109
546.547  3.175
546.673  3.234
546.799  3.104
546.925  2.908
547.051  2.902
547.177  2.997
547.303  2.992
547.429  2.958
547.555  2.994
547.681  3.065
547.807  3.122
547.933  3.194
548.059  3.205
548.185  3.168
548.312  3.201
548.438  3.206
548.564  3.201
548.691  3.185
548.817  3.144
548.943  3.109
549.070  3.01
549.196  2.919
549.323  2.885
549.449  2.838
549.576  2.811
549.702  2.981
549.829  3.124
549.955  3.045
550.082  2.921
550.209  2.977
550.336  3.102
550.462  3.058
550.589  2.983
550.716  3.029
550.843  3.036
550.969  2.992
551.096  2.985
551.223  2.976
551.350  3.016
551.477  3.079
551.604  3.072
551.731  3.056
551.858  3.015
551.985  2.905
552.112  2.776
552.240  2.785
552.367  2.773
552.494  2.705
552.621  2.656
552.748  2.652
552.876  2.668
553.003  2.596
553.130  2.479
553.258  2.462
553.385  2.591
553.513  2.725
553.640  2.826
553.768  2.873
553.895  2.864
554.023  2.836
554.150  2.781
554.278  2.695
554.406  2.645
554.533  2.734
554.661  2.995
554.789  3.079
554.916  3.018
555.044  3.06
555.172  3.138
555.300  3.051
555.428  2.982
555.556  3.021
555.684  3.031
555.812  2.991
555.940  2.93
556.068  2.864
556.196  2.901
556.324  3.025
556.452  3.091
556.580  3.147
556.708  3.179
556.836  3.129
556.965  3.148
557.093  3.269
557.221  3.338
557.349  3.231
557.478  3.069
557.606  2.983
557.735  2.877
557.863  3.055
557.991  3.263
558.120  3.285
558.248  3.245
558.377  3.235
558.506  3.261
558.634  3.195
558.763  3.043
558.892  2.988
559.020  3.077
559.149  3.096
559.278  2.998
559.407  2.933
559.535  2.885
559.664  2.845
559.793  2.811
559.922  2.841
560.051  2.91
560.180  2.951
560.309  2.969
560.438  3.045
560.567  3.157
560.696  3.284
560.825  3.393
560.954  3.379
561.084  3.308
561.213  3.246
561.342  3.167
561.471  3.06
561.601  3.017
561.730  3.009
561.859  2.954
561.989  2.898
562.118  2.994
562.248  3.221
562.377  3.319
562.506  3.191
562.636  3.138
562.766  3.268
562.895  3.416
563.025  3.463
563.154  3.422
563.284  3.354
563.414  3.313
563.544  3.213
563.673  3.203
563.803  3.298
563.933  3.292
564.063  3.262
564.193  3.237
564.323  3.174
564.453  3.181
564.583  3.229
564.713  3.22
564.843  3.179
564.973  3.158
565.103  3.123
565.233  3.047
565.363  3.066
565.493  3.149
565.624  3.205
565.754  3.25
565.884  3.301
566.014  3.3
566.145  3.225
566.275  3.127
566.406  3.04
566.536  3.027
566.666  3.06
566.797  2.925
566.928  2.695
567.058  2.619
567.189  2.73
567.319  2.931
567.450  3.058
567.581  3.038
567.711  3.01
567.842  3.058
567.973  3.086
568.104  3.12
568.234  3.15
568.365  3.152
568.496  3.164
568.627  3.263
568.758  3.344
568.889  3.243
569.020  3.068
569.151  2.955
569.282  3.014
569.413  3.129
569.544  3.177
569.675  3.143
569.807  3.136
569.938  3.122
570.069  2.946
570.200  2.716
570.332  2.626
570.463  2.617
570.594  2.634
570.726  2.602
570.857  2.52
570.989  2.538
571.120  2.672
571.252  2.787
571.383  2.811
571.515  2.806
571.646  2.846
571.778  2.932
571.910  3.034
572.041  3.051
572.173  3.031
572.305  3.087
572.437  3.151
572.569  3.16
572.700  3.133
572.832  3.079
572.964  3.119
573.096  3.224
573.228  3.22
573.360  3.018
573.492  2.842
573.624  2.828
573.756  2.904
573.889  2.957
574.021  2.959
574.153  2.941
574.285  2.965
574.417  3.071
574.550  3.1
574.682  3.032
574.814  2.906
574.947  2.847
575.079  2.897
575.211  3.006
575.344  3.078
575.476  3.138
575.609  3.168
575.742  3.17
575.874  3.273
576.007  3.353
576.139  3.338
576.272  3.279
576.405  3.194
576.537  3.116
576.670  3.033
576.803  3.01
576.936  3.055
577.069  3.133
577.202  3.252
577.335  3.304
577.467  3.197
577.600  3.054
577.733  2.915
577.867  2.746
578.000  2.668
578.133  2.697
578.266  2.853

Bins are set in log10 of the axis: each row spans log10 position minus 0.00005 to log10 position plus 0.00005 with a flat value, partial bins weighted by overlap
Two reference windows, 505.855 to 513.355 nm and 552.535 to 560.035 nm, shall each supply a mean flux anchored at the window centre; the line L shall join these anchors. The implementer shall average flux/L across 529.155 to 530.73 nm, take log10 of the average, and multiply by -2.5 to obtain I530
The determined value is -0.09 mag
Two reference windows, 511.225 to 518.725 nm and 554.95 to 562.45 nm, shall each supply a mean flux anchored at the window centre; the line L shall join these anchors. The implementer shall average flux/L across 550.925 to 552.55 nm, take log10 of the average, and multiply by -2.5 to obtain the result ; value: 0.04 mag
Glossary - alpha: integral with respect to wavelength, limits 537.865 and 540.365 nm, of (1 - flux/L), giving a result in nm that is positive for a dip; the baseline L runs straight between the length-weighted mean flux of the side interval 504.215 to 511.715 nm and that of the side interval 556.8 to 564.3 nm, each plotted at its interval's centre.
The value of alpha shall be -0.09 nm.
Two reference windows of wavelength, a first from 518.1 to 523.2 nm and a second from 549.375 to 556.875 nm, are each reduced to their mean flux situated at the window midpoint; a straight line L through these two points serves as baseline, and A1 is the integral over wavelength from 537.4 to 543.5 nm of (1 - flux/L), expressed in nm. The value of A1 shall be -0.21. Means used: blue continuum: 2.87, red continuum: 2.91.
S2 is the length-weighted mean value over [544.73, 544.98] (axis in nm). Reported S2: 3.04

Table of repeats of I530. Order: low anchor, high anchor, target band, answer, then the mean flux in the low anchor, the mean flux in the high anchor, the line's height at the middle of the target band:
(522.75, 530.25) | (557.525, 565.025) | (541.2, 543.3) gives 0.06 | 3.01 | 3.15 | 3.07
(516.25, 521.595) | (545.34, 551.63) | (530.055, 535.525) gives 0.06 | 2.88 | 3.07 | 2.97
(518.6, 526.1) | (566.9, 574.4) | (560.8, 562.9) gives -0.07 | 2.93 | 2.97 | 2.96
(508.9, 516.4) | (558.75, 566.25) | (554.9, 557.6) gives 0.01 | 2.83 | 3.15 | 3.11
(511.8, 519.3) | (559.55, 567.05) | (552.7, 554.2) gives 0.15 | 2.86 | 3.14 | 3.08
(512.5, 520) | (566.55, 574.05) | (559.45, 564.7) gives -0.07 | 2.85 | 2.97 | 2.95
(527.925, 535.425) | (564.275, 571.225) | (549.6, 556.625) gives 0.02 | 2.86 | 3.02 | 2.95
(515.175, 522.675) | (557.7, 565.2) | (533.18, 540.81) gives 0.01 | 2.84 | 3.15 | 2.97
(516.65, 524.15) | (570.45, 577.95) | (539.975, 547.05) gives -0.04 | 2.87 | 3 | 2.93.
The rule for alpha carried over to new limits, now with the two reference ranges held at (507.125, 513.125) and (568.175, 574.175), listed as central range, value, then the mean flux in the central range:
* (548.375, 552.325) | -0.160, 3.01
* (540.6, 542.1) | -0.068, 2.98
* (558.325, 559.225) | -0.062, 3.12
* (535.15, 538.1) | -0.125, 2.95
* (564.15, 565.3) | -0.087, 3.17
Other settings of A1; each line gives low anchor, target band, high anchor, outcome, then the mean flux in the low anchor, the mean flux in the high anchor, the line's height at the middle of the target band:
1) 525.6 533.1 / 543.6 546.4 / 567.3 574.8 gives -0.15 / 2.95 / 2.99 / 2.96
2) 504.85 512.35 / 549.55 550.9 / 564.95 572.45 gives -0.05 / 2.67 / 2.99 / 2.9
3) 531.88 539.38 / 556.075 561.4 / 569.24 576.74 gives -0.27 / 2.89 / 2.99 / 2.95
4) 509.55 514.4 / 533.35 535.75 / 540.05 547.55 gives 0.15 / 2.87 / 3.02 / 2.98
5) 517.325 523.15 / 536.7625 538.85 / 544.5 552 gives -0.07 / 2.87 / 3.06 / 2.99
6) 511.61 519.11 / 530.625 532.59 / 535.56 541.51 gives 0.12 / 2.85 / 3.02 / 2.97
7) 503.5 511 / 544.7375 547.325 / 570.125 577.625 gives -0.24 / 2.63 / 3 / 2.84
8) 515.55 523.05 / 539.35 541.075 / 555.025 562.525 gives -0.03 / 2.86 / 3.08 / 2.98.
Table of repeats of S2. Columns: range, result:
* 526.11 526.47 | 3.03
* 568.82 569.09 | 3.15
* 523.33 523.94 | 2.83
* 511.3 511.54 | 2.62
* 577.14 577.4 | 3.28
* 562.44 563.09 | 3.3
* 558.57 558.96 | 3.08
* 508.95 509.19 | 2.87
